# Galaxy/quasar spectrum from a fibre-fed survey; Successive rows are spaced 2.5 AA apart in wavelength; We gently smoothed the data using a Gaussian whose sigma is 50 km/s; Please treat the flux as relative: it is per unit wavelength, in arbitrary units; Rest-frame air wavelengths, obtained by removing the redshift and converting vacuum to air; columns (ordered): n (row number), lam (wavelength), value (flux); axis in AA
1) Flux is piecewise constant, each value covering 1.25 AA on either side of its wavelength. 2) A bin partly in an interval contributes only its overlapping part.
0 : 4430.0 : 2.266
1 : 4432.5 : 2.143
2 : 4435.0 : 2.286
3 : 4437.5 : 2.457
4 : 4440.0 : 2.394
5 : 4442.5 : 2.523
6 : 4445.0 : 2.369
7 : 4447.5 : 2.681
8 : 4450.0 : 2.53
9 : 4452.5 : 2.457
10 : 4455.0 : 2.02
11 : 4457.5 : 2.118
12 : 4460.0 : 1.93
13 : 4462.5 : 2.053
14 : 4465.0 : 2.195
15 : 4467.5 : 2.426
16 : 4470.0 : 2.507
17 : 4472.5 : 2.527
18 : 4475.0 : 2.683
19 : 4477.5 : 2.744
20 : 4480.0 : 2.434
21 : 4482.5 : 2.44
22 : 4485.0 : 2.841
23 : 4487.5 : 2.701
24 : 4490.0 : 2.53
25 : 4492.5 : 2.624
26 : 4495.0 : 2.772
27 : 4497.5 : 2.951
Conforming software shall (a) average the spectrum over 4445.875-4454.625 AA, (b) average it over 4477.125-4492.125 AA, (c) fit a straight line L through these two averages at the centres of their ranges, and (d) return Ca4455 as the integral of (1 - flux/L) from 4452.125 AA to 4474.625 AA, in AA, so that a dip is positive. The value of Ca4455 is 2.5 AA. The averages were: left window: 2.49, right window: 2.61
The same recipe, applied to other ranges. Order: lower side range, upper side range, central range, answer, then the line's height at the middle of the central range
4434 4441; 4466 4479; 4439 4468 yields 1.87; 2.47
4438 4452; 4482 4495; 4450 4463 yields 1.93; 2.54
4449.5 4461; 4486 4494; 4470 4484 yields -0.57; 2.47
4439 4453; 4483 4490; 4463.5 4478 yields 0.69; 2.62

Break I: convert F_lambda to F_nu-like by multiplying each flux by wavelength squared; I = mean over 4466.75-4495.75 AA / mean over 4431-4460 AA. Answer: 1.1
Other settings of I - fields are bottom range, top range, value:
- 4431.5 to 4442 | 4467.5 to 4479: 1.13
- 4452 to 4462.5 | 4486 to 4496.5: 1.29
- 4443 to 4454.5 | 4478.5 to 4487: 1.06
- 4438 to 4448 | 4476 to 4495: 1.08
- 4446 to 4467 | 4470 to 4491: 1.17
